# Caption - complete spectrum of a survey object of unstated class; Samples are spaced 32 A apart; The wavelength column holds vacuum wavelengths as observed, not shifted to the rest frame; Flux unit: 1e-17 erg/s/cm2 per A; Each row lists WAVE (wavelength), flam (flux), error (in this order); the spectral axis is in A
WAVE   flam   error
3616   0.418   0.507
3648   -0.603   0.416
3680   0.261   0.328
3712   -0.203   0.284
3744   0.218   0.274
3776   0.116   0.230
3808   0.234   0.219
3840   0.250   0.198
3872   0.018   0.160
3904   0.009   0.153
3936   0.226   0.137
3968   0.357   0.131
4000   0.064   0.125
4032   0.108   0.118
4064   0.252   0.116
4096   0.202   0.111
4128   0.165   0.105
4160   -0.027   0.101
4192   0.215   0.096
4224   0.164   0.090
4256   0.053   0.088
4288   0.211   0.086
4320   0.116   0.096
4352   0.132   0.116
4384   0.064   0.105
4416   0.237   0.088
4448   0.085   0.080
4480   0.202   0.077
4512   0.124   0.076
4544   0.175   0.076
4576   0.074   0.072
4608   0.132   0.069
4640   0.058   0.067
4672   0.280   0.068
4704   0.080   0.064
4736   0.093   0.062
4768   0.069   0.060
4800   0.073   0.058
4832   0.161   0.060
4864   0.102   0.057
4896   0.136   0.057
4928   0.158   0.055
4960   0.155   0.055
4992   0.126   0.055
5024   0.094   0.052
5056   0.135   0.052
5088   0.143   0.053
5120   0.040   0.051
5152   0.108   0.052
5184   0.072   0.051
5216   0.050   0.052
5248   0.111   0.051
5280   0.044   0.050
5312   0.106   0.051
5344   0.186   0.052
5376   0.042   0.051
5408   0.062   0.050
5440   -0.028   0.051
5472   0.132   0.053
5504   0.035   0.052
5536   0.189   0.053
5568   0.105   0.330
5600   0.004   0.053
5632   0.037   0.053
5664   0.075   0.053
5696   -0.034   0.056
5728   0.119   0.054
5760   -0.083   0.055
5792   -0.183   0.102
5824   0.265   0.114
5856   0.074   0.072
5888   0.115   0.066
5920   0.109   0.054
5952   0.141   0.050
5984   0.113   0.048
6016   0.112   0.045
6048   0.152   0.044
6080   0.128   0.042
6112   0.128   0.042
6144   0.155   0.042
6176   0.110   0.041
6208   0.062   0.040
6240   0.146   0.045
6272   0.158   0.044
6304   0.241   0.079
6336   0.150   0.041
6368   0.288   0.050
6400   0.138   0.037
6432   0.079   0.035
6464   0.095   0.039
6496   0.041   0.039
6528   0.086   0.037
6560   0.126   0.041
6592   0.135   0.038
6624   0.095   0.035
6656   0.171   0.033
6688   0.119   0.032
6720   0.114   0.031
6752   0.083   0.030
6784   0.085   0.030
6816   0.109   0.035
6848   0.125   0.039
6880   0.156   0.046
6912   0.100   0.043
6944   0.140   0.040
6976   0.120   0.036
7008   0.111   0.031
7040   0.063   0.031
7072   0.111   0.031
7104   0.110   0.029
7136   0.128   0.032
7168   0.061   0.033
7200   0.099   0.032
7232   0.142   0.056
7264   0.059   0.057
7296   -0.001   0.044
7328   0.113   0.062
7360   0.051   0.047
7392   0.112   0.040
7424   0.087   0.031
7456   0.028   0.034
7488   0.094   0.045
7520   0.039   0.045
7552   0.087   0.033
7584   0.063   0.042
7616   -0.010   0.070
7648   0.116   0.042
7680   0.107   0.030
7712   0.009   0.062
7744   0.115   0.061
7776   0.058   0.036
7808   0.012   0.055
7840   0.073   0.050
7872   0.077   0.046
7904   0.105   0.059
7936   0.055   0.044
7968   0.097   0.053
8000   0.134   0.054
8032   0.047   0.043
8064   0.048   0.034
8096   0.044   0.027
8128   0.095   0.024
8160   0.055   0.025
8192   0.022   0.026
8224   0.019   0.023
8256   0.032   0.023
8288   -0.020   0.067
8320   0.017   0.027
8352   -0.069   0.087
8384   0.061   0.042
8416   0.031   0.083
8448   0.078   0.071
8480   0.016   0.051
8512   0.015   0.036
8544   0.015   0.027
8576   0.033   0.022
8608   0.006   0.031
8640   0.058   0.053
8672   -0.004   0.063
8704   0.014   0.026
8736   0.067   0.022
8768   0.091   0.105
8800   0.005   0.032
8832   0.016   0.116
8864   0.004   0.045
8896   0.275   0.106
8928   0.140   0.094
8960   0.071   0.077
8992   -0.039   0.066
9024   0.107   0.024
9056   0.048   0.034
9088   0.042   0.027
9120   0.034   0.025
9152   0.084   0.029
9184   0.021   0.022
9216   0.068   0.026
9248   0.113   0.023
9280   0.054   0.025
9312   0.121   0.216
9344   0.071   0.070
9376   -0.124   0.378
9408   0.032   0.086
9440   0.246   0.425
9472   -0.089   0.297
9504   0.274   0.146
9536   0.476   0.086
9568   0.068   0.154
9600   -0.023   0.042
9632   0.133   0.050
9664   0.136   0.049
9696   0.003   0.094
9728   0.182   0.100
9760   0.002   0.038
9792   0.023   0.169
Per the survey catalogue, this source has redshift 1.39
